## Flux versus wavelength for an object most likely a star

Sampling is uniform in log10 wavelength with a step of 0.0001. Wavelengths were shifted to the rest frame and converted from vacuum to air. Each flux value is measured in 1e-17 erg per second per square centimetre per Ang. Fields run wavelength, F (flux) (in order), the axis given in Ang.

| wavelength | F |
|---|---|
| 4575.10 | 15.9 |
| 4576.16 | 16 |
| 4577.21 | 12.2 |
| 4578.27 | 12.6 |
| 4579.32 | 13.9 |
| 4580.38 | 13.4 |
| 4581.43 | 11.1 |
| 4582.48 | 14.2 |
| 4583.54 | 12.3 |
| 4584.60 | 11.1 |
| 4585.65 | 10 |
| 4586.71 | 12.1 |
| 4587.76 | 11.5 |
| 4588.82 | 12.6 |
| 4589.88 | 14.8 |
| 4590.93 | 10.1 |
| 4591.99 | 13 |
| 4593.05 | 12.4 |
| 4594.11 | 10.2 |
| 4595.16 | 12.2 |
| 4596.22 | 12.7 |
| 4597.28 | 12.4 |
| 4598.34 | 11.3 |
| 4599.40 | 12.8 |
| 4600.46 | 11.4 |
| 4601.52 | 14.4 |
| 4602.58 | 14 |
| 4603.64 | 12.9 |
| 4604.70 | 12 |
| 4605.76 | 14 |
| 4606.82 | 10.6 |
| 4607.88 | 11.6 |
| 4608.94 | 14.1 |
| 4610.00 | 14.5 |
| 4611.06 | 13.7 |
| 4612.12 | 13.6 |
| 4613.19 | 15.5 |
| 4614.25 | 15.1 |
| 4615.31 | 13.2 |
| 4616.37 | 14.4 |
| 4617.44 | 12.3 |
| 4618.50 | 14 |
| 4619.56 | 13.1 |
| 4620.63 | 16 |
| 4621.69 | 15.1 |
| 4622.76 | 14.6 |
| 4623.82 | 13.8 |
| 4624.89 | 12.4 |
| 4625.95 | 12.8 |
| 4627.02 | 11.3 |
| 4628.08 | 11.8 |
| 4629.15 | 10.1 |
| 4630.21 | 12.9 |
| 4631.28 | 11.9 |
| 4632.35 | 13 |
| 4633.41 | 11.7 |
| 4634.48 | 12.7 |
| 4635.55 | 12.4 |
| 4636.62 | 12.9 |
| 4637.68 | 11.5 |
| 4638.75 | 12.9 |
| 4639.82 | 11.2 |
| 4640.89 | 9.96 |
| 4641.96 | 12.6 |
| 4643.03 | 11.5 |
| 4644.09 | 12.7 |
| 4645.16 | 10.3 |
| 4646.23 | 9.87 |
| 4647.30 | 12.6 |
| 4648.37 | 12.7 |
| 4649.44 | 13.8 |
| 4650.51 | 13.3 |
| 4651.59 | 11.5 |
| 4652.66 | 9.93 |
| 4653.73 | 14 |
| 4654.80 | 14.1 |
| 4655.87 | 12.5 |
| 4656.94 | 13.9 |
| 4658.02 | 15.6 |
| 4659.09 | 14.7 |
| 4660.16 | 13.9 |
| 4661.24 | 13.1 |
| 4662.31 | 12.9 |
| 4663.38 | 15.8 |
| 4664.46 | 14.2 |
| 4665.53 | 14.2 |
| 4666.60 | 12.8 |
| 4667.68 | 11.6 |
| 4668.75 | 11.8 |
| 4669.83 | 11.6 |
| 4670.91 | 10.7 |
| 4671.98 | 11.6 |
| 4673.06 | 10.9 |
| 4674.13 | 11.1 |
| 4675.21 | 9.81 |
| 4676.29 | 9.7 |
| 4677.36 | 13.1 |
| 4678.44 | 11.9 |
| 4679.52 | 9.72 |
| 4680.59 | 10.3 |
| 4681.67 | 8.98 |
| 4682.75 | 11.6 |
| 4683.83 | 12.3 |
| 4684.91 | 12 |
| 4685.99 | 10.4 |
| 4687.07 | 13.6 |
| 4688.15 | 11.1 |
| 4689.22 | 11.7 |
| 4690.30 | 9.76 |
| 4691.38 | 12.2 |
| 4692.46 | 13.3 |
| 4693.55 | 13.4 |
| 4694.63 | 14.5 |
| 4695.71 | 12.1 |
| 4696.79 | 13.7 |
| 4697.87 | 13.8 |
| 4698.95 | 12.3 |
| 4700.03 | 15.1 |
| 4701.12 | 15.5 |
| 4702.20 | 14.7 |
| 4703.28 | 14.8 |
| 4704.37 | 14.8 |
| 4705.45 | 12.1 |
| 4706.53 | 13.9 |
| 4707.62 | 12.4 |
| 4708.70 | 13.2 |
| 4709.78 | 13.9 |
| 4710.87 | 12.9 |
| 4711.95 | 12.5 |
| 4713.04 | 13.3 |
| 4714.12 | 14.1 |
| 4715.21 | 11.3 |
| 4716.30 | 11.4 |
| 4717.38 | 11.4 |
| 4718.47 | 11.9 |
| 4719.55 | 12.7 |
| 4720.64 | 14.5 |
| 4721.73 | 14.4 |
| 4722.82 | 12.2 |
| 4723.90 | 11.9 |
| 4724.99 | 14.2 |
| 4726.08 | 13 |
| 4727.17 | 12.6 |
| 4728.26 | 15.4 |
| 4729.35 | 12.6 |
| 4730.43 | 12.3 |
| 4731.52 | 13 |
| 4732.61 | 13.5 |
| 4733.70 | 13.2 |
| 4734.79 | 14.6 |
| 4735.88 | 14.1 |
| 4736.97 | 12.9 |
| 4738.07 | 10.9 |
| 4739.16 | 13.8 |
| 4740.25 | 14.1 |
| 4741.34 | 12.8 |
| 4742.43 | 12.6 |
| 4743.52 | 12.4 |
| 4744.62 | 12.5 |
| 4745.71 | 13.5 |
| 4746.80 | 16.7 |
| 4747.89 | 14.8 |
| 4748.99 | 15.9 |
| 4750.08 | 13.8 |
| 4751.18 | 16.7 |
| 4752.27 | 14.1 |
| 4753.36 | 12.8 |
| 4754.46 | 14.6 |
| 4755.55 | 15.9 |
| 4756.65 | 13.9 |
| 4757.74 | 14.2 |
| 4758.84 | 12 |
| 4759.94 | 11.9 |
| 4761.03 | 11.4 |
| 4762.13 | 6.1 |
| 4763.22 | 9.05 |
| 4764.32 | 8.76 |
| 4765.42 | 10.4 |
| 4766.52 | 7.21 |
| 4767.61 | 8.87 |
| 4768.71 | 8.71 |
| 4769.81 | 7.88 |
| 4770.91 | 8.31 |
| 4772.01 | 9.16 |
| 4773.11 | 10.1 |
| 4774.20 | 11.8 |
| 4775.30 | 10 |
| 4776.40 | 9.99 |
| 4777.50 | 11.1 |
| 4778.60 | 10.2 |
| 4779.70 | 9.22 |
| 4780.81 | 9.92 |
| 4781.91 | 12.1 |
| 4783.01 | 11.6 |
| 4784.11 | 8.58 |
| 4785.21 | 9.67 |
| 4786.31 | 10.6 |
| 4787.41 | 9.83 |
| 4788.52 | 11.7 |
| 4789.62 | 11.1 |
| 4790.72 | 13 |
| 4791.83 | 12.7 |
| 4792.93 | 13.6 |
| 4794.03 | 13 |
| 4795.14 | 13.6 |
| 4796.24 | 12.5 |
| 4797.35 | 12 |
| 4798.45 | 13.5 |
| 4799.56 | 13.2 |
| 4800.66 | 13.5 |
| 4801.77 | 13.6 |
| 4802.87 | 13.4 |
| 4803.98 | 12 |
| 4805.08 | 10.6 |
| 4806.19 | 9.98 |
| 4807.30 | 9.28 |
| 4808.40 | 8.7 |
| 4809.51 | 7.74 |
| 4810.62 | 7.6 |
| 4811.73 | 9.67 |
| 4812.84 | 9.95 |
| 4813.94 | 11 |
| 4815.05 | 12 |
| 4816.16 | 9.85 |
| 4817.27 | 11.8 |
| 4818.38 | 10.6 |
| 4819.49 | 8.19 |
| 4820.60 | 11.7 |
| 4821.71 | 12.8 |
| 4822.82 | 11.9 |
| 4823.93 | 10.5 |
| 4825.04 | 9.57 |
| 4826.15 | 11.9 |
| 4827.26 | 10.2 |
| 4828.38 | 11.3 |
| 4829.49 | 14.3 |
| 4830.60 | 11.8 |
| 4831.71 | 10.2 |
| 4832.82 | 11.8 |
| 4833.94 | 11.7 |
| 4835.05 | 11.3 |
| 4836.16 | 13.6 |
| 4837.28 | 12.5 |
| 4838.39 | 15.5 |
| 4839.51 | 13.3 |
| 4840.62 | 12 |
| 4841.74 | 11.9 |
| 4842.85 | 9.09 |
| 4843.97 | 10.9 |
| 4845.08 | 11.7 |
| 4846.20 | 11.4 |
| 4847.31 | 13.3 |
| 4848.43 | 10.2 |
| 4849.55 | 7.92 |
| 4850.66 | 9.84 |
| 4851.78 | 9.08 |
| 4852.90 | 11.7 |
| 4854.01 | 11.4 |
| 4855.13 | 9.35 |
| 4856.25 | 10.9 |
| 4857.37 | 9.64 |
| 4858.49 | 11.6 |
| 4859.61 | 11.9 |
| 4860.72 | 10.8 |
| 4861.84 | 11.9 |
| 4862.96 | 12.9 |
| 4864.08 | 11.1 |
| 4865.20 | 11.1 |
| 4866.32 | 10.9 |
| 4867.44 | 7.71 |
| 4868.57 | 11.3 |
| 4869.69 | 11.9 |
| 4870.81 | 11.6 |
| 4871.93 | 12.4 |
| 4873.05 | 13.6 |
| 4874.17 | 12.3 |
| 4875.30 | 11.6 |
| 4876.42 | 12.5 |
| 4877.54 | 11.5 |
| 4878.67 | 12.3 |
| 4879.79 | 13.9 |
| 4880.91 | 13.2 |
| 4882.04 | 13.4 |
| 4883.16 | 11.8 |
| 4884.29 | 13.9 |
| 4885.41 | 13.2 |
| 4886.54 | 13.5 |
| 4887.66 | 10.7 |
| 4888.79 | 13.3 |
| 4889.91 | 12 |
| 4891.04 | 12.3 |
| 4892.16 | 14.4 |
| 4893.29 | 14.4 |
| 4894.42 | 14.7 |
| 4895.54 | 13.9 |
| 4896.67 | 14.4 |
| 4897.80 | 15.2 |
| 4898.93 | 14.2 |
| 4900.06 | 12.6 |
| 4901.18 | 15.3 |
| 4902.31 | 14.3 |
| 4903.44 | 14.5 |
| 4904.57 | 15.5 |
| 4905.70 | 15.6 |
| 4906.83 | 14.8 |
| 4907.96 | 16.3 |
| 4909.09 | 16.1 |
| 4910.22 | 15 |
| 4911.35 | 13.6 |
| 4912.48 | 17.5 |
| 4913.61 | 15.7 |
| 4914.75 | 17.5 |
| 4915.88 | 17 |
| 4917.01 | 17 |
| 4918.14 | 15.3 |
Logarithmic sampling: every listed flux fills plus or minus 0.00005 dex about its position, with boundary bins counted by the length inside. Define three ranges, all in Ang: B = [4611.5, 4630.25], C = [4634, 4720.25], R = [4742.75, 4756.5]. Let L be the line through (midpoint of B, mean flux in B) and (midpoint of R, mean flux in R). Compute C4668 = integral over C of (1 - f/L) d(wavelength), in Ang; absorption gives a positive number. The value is 8.7 Ang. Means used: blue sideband 13.5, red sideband 14.4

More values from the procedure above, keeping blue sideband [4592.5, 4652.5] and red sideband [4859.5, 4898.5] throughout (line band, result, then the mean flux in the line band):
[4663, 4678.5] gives 0.8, 12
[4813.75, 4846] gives 2.5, 11.6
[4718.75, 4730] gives -0.6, 13.3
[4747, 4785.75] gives 4.2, 11.2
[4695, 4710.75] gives -1.4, 13.7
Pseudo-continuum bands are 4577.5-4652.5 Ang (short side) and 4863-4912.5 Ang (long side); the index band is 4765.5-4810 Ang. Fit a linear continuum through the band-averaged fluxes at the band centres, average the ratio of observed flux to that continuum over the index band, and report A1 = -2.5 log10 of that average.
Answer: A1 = 0.199 mag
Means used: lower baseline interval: 12.6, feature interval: 10.8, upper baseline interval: 13.3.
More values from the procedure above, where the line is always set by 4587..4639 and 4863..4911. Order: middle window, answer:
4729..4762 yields -0.039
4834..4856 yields 0.158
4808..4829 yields 0.253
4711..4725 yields 0.024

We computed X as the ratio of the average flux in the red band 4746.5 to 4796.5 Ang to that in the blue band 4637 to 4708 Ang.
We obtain 0.92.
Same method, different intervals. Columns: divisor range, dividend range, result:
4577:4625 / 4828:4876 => 0.88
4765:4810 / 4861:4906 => 1.19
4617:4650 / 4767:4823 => 0.87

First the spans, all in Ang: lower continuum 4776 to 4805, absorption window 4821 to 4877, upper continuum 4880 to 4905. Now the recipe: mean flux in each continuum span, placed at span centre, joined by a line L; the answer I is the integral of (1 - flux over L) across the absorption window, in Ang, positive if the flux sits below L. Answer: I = 6.1 Ang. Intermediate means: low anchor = 11.7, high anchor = 13.7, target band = 11.4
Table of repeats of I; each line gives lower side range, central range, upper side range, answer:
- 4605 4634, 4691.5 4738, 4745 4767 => -1.5 Ang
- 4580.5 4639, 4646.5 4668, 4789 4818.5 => -1.5 Ang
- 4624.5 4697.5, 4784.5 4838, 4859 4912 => 5.9 Ang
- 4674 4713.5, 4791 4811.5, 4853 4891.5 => 0.7 Ang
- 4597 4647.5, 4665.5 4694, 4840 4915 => 2.8 Ang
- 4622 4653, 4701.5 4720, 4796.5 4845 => -1.9 Ang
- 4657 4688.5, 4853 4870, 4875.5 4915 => 3.4 Ang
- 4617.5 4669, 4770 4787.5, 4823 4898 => 3.1 Ang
